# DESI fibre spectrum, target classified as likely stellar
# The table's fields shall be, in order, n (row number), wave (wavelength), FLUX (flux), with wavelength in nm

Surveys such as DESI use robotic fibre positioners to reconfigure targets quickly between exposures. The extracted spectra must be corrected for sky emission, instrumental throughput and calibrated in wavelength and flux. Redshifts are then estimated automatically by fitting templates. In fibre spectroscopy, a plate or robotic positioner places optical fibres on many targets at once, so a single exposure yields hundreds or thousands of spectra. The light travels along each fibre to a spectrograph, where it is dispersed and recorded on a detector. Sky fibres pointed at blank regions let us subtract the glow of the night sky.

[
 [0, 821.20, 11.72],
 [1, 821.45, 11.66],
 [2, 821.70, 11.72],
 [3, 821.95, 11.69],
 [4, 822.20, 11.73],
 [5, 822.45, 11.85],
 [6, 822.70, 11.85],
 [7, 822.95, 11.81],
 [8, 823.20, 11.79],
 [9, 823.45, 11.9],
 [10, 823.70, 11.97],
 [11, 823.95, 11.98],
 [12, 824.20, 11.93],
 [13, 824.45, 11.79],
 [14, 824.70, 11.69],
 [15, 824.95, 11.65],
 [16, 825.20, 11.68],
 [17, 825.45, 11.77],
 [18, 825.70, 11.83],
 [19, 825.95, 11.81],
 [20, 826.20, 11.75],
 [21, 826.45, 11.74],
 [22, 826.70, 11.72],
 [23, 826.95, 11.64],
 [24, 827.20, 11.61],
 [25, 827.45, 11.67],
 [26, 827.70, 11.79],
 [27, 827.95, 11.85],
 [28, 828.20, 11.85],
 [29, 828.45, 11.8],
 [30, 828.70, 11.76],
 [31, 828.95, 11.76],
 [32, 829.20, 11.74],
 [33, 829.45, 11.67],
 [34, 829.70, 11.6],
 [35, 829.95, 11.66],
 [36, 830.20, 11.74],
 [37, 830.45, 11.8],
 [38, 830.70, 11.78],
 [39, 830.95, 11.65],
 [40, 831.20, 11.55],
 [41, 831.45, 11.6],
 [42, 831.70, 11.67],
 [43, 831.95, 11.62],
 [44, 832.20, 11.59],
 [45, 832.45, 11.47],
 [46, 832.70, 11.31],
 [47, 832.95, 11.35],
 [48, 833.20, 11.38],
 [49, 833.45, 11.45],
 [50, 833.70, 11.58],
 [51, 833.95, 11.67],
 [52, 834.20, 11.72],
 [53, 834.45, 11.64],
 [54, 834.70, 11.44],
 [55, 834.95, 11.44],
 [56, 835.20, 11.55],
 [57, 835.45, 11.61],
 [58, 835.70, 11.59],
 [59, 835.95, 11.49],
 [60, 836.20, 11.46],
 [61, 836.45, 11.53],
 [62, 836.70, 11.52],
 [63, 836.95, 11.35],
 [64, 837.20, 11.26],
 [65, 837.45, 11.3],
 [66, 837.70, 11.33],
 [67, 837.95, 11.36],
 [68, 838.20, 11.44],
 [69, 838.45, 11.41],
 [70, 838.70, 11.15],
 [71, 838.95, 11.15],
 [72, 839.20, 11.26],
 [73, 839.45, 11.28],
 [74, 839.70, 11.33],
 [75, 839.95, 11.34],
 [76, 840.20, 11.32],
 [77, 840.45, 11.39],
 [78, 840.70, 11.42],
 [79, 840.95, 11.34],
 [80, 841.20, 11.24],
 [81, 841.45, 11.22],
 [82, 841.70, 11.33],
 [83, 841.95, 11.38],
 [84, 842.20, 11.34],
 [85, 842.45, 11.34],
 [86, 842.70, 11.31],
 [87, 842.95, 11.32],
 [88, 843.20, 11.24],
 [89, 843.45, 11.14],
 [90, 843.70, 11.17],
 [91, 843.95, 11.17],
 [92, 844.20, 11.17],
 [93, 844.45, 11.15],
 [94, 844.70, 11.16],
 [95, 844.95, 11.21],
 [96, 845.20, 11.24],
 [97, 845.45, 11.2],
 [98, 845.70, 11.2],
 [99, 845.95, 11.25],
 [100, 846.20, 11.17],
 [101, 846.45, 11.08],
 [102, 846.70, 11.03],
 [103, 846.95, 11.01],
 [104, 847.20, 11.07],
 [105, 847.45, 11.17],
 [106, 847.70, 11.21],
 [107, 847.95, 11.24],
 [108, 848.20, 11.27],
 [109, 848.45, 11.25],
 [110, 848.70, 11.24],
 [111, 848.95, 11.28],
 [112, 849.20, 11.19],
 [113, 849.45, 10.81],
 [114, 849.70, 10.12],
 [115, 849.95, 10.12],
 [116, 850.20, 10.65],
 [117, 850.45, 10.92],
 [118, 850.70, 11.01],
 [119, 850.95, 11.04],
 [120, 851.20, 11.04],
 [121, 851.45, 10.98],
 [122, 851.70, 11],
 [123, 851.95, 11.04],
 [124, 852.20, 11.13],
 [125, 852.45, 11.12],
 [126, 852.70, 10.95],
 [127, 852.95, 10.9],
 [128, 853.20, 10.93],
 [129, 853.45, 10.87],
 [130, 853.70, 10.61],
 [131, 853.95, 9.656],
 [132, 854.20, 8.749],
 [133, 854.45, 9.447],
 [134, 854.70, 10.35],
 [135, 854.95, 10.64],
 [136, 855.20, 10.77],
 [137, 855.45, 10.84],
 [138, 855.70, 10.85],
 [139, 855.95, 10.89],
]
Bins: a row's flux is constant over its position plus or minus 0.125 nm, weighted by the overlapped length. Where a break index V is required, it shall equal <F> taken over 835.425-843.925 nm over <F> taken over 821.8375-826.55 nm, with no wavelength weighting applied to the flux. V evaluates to 1.0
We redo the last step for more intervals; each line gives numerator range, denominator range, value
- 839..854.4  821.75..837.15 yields 0.95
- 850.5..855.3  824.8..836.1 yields 0.91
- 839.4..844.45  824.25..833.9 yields 0.97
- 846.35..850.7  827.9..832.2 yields 0.94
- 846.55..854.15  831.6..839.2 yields 0.95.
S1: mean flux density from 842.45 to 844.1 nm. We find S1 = 11.2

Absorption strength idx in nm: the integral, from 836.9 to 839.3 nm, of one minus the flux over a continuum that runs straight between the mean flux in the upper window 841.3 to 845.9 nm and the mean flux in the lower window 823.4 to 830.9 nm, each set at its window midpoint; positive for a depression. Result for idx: 0.02 nm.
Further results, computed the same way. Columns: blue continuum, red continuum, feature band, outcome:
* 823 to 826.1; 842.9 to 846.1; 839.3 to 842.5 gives -0.01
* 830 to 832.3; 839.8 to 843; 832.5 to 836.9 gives 0.02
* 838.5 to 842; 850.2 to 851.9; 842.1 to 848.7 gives -0.03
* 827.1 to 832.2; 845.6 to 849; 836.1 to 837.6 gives 0.01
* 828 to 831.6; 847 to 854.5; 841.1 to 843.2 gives -0.02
